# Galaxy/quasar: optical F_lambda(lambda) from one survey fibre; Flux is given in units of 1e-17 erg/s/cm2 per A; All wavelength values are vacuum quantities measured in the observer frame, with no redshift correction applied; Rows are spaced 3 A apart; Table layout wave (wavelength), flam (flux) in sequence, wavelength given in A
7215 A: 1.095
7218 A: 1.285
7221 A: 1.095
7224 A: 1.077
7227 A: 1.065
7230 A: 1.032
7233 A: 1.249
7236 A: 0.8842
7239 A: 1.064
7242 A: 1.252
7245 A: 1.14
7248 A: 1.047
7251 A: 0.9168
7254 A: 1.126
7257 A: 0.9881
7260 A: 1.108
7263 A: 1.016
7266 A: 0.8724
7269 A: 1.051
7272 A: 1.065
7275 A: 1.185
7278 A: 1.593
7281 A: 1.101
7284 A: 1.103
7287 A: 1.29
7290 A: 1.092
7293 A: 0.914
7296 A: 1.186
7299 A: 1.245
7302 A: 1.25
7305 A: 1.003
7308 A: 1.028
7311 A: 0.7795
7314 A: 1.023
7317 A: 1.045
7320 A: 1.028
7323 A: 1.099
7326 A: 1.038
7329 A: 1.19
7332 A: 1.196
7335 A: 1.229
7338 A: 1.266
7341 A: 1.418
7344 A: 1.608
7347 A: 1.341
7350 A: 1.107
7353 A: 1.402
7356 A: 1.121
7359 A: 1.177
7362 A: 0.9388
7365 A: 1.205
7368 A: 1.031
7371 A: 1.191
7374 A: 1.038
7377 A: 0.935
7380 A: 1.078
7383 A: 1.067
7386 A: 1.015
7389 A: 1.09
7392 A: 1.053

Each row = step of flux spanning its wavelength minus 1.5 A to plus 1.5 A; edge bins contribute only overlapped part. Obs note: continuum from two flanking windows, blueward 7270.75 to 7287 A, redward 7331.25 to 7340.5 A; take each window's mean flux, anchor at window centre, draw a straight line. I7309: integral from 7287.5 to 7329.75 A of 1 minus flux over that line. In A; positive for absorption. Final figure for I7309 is 5.74 A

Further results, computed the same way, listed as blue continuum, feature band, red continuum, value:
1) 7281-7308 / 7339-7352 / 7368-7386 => -3.4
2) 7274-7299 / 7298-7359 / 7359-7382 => -2.5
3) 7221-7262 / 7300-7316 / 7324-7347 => 2.5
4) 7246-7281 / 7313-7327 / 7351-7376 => 0.8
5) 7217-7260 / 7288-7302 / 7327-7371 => 0.3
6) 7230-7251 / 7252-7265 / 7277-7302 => 0.9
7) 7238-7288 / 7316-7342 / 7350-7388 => -1.4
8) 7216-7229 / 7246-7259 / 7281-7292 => 1.2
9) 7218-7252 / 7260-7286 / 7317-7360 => 0.3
